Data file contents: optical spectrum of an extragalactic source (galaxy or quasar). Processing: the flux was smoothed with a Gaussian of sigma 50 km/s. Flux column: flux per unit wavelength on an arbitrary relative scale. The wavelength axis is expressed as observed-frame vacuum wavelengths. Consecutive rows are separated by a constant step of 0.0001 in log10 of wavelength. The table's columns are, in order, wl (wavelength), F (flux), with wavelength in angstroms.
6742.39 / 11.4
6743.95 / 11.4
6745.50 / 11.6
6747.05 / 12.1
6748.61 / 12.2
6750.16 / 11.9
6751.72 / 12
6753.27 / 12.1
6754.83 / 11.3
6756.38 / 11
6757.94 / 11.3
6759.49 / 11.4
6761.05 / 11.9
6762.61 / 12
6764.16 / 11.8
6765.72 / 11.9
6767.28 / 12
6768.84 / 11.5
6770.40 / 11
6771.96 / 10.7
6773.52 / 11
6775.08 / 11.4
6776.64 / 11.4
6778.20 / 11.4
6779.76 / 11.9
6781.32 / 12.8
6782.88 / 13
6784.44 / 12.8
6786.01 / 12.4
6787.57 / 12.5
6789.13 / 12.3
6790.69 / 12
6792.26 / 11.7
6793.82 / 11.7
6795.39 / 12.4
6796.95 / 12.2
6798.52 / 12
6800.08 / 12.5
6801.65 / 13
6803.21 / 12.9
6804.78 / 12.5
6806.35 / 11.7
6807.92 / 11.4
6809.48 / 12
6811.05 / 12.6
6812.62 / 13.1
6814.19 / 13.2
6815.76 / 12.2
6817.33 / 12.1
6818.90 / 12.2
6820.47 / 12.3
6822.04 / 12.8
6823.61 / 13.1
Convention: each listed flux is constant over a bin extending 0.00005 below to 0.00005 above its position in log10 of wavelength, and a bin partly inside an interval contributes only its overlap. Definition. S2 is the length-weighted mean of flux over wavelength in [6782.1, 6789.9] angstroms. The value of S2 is 12.6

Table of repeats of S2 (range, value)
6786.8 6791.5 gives 12.3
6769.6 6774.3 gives 10.9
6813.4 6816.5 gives 12.7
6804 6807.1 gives 12.1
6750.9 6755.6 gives 11.8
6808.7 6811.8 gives 12.3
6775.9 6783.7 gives 12.1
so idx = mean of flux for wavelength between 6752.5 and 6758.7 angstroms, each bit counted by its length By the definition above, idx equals 11.4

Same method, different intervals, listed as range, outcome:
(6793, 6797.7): 12.1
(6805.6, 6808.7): 11.6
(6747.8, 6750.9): 12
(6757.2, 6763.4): 11.7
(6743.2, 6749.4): 11.8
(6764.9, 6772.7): 11.4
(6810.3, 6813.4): 12.8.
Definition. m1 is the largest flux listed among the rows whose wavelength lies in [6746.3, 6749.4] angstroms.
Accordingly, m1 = 12.2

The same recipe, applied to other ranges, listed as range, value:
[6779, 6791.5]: 13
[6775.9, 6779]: 11.4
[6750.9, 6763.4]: 12.1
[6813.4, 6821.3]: 13.2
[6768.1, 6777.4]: 11.5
